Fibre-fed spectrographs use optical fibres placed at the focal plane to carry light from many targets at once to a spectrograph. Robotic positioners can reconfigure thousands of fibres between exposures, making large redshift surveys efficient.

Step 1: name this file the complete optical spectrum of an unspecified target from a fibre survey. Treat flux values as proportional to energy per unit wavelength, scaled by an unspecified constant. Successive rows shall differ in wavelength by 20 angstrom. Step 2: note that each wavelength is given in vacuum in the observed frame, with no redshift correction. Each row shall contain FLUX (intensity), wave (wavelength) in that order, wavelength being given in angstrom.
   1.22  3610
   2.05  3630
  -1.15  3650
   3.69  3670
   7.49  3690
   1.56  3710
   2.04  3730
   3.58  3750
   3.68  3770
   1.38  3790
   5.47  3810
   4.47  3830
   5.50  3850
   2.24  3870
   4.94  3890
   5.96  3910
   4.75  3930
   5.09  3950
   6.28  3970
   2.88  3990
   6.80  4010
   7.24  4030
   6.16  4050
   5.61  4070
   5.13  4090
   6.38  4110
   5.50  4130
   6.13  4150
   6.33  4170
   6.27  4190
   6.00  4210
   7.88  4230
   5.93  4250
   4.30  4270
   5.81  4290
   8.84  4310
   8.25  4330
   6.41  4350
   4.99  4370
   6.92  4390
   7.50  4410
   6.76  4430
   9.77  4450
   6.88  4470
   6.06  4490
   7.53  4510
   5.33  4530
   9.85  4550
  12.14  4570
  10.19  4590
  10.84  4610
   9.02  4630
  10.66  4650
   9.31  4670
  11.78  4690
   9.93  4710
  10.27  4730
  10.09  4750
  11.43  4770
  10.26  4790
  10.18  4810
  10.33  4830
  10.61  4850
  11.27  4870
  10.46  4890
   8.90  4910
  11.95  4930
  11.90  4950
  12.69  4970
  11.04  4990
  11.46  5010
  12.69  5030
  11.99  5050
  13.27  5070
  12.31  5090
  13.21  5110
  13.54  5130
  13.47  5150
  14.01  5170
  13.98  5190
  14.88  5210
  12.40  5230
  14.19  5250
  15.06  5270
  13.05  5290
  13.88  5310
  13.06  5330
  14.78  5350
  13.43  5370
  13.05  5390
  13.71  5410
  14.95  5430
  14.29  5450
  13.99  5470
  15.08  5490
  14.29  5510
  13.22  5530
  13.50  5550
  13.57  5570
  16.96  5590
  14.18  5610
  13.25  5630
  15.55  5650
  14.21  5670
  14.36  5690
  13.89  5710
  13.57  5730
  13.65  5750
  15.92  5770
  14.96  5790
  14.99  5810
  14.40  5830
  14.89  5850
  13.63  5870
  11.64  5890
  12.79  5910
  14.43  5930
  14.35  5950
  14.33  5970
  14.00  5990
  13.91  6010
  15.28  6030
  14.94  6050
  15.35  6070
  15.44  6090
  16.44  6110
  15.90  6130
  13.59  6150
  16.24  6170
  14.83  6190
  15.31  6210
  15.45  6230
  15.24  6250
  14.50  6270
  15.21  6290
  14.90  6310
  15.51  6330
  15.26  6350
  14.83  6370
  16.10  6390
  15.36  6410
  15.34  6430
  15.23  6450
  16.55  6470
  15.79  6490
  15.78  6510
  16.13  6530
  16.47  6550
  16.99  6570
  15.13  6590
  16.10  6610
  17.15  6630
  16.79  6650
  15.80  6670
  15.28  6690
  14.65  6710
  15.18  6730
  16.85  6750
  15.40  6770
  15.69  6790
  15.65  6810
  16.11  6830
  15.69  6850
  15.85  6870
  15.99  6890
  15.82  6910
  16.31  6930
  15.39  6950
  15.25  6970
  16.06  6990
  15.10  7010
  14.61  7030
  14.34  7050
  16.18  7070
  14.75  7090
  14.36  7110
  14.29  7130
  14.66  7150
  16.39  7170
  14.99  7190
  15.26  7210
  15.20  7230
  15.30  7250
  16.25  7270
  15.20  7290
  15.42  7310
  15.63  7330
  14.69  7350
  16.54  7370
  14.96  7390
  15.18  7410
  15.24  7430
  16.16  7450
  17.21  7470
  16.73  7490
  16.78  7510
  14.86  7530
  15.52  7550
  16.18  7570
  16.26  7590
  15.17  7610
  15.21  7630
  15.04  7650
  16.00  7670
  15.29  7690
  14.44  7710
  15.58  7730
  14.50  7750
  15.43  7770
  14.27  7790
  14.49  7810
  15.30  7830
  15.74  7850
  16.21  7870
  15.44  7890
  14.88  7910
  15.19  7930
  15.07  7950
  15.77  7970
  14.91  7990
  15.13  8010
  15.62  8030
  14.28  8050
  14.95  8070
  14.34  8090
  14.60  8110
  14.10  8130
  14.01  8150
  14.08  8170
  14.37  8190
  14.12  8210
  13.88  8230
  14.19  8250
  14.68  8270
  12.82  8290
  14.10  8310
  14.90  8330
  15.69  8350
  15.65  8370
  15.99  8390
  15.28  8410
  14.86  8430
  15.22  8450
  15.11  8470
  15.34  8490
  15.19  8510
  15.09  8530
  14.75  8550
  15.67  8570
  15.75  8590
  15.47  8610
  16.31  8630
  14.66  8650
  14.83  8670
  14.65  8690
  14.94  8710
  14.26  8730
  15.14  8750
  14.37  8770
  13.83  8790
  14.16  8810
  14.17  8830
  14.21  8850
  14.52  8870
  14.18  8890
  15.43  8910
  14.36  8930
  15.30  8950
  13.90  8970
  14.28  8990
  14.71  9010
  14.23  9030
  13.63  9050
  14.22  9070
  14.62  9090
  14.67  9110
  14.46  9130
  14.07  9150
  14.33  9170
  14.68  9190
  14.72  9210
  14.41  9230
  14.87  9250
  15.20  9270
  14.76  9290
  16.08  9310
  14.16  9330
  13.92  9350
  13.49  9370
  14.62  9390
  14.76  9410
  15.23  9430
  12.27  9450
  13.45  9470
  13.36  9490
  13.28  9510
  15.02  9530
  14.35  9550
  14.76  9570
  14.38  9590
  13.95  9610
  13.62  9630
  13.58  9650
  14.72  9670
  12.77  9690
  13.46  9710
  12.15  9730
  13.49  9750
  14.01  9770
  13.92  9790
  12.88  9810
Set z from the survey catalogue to 0.14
